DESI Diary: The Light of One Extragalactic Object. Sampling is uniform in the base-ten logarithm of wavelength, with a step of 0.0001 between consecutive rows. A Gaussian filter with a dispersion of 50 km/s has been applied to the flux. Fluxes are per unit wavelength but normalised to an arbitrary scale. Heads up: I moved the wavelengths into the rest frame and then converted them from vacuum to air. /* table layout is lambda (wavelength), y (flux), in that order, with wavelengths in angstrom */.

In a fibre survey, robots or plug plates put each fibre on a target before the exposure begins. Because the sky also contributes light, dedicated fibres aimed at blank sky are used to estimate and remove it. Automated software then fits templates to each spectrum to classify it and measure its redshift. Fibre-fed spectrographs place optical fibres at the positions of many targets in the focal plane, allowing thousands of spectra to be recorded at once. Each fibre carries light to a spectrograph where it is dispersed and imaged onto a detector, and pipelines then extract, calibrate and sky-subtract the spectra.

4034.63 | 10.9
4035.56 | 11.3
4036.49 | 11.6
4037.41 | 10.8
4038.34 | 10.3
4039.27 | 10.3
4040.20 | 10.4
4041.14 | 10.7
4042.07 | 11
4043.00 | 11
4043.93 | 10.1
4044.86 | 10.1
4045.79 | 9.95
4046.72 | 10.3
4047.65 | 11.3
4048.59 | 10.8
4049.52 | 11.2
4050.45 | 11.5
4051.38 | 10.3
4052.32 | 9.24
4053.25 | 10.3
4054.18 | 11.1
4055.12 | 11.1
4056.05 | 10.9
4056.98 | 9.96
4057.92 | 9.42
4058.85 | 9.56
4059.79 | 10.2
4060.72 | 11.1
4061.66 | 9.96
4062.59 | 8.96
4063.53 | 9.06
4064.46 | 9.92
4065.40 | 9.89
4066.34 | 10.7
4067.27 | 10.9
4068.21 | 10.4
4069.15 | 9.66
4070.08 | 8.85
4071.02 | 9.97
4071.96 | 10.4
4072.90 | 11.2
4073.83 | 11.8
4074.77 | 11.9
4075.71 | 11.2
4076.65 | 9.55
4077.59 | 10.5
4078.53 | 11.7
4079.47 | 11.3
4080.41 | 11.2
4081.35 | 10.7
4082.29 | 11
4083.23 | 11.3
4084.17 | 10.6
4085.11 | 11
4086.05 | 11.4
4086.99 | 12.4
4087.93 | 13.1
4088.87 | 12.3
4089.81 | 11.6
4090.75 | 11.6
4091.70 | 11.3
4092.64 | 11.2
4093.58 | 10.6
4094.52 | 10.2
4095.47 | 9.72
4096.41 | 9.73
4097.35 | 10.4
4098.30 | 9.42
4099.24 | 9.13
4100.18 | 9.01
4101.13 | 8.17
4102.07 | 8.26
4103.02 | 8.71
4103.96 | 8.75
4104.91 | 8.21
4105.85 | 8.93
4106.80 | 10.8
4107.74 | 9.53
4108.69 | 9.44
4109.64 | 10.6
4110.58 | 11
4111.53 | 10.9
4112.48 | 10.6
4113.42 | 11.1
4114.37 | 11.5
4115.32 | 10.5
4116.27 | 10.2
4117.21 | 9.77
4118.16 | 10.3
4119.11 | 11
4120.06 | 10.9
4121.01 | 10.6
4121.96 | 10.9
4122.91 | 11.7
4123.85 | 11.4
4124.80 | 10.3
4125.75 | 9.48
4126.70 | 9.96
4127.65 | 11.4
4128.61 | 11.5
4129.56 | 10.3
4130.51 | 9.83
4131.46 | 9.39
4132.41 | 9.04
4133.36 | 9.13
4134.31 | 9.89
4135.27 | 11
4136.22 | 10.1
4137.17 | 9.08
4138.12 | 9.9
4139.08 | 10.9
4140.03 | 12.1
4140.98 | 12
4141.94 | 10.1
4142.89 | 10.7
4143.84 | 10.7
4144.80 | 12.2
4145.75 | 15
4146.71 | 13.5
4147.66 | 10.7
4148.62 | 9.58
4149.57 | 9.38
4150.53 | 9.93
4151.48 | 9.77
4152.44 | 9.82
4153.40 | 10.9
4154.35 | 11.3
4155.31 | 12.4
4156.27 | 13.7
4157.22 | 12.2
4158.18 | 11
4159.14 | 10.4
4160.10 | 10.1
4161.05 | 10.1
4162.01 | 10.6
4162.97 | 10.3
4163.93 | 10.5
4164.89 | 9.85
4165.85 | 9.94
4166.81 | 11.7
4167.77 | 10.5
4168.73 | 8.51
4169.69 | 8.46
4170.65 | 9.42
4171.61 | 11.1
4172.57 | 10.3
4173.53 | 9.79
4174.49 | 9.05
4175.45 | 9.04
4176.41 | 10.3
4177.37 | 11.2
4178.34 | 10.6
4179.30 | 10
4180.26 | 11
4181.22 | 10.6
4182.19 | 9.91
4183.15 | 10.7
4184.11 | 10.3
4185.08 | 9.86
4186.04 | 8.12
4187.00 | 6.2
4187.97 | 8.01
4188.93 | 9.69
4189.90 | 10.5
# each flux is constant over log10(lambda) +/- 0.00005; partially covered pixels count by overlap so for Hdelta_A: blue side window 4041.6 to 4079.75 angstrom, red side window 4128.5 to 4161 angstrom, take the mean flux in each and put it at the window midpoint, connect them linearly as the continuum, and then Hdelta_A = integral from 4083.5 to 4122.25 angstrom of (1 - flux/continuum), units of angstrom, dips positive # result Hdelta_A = 0.9 angstrom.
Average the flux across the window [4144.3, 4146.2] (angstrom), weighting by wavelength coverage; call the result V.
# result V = 13.5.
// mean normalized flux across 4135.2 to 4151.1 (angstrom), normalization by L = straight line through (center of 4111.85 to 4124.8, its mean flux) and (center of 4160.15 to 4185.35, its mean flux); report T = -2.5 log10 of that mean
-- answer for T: -0.050 mag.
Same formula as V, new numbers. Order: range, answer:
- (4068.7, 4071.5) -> 9.5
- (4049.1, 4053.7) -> 10.5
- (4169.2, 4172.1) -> 9.66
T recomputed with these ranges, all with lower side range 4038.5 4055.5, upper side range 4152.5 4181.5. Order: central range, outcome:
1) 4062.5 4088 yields -0.017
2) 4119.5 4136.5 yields 0.014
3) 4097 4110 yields 0.146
